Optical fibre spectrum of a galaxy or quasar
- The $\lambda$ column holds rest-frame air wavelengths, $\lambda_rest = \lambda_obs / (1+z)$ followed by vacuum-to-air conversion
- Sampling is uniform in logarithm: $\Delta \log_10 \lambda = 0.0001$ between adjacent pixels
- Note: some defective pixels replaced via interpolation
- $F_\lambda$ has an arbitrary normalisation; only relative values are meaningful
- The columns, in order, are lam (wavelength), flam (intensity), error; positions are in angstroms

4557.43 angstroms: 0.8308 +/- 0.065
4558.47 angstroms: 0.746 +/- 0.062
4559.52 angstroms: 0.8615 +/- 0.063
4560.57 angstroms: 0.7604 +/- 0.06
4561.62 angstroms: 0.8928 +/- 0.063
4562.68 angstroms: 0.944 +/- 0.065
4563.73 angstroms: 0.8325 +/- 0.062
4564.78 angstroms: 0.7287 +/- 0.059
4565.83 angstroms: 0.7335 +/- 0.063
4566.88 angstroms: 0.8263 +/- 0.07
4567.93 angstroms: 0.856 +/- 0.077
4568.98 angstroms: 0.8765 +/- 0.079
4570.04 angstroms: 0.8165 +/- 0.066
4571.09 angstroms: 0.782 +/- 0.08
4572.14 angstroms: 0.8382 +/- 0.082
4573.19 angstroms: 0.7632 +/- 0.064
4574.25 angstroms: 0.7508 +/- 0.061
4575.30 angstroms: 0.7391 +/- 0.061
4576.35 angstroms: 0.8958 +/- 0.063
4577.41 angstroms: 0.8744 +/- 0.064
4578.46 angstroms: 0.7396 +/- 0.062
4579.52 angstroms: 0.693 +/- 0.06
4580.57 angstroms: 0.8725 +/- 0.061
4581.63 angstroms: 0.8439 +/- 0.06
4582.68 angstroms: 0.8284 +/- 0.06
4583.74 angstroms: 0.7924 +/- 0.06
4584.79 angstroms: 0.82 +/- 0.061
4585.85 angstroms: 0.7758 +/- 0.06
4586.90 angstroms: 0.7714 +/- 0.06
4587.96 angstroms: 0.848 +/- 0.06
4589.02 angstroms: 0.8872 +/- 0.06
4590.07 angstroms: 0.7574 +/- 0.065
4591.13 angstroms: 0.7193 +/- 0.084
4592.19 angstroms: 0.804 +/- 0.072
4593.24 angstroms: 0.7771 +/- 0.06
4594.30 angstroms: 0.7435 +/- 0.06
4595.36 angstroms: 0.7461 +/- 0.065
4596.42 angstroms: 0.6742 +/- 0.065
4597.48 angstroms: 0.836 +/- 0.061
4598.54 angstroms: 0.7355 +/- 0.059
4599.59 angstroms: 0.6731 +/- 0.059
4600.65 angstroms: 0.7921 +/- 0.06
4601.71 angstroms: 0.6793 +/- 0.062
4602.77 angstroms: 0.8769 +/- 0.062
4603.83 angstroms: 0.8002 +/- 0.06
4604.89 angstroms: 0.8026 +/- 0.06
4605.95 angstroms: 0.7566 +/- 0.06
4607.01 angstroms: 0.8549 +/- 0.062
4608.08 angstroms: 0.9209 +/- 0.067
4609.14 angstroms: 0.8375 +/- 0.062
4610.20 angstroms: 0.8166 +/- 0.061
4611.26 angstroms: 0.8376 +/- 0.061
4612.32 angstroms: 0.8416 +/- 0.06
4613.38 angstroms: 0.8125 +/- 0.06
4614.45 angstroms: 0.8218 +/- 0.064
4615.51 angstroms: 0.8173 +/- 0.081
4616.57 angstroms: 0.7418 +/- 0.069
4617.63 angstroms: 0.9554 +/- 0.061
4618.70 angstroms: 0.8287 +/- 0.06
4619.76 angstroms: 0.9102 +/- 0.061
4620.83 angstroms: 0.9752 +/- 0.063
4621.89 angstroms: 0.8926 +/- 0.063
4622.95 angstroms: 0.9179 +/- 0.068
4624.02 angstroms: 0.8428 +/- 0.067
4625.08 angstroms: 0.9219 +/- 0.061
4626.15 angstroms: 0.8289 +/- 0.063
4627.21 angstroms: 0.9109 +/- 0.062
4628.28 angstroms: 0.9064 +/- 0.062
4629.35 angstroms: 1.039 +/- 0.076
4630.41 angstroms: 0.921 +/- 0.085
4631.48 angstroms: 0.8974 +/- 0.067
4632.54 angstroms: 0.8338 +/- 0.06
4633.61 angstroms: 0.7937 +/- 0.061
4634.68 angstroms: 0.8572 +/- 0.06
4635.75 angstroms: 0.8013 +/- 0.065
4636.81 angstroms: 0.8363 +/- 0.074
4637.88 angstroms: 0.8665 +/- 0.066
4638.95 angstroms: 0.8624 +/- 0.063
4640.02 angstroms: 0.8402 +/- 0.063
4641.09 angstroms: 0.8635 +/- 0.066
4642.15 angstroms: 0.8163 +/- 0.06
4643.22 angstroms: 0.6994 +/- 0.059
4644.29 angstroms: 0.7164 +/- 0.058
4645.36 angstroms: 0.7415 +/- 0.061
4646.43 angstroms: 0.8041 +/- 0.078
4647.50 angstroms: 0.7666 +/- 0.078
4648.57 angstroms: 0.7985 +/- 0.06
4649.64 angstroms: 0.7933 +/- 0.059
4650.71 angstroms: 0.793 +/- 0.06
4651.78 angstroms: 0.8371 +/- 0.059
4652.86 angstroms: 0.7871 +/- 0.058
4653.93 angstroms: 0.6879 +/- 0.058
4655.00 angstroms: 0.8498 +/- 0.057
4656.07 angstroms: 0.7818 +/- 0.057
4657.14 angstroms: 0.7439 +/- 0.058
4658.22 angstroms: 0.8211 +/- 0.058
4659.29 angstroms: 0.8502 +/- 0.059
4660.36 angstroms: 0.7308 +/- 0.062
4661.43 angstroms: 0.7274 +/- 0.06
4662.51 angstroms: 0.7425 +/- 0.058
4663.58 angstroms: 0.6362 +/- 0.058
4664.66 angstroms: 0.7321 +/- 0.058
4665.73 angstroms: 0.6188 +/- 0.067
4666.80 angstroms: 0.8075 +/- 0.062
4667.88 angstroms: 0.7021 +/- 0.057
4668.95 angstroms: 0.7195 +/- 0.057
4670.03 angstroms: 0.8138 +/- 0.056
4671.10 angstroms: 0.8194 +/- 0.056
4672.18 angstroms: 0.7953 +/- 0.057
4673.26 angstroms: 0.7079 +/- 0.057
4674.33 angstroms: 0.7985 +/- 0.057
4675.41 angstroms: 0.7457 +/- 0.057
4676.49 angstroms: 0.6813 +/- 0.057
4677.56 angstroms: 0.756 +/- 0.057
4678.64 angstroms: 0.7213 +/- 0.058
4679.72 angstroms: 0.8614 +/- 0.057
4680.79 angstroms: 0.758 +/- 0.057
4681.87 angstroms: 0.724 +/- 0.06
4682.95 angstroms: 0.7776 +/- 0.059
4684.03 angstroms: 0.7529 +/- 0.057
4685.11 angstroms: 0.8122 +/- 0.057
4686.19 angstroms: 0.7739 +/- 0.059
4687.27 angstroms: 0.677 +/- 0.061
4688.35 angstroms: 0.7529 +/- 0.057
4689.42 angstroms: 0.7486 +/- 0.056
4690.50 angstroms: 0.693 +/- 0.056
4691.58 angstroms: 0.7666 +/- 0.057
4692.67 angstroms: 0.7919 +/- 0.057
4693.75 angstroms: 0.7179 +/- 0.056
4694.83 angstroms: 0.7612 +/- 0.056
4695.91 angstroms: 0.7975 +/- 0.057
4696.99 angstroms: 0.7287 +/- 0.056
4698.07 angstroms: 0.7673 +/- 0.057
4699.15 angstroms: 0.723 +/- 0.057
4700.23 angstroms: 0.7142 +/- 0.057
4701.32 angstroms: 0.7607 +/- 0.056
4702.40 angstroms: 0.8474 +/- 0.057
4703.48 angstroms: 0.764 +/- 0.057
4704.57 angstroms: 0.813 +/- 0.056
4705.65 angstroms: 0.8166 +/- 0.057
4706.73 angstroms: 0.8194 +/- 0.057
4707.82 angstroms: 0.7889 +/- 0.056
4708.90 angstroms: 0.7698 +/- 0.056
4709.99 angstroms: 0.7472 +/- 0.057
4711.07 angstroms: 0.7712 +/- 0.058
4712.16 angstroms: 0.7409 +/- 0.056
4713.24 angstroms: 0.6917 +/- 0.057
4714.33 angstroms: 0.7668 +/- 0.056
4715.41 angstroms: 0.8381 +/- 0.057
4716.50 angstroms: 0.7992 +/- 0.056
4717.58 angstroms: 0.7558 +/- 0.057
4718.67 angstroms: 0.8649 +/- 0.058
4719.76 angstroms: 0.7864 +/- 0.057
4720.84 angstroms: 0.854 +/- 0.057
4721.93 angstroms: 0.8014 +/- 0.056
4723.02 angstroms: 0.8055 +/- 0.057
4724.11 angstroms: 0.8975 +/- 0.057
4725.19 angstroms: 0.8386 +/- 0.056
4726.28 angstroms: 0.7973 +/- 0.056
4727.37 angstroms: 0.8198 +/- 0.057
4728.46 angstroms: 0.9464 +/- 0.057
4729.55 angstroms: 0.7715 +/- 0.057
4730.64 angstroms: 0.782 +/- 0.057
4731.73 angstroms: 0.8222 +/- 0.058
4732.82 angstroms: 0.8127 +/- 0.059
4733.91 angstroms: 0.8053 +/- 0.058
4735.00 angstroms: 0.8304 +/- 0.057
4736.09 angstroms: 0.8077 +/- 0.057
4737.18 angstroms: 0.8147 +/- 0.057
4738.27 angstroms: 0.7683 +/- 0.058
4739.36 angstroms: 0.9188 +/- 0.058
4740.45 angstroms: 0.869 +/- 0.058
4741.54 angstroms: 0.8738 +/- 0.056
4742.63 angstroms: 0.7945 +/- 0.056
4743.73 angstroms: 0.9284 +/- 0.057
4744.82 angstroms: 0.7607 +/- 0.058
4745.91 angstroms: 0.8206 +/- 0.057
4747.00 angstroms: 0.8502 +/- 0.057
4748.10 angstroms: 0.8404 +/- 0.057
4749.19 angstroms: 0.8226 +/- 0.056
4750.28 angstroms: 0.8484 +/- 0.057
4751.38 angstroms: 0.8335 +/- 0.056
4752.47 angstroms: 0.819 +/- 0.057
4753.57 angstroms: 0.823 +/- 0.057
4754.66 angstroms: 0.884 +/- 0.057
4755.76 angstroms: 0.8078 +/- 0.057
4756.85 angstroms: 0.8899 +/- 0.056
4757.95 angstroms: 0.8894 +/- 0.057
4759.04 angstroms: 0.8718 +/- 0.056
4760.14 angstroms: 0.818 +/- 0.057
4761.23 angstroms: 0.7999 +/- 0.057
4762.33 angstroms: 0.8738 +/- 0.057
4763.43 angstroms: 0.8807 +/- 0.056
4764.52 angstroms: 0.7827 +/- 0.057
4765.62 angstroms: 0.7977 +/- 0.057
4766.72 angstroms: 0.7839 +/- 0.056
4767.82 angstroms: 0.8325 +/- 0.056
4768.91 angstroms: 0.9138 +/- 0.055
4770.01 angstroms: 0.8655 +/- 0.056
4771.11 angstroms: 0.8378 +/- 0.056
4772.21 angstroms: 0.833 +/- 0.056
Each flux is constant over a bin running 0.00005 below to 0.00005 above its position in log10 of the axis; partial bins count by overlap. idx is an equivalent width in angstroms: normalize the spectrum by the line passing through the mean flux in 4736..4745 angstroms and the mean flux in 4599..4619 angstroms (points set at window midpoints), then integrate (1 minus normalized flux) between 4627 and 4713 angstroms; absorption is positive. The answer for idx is 4.8 angstroms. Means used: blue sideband 0.814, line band 0.78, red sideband 0.842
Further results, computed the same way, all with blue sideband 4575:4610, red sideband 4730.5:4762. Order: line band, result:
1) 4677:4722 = 2.9 angstroms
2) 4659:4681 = 1.8 angstroms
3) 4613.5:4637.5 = -2.1 angstroms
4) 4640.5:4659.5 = 0.6 angstroms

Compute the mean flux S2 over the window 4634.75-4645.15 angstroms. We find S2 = 0.812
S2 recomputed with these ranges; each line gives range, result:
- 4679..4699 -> 0.758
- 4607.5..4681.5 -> 0.81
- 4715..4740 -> 0.823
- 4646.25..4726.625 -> 0.771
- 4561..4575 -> 0.817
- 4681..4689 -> 0.753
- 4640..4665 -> 0.772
